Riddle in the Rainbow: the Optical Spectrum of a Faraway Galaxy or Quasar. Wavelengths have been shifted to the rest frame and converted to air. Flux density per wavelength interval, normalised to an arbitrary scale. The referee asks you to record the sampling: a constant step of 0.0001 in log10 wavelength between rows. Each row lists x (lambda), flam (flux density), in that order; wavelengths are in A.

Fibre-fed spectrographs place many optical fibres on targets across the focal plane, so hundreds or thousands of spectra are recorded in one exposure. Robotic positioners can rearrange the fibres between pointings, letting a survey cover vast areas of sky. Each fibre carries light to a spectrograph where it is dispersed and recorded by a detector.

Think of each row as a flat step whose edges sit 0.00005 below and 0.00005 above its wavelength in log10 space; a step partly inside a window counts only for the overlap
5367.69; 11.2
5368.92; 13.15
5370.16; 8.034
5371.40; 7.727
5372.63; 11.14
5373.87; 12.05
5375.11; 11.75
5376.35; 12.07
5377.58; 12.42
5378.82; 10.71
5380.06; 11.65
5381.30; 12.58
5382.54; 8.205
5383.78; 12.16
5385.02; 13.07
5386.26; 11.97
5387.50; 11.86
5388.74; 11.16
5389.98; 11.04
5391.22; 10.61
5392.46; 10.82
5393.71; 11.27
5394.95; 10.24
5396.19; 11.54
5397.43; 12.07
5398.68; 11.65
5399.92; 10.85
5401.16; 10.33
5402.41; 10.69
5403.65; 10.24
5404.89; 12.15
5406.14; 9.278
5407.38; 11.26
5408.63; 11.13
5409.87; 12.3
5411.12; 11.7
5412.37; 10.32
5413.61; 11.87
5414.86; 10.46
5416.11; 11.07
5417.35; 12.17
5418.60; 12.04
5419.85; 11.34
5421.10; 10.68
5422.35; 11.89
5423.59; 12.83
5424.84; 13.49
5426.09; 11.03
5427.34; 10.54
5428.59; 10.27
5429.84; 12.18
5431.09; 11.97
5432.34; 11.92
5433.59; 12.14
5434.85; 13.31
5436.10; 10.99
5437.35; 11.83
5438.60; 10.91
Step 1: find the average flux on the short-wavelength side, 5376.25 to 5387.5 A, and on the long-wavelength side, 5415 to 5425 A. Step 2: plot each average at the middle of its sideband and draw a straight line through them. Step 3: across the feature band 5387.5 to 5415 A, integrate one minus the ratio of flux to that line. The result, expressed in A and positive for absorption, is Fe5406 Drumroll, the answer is 1.5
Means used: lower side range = 11.6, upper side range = 11.8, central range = 11.1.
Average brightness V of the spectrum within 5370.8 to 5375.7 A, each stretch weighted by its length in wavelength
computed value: 10.7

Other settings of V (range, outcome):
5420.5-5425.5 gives 12.2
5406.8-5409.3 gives 11.2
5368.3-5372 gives 9.65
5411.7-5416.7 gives 10.9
